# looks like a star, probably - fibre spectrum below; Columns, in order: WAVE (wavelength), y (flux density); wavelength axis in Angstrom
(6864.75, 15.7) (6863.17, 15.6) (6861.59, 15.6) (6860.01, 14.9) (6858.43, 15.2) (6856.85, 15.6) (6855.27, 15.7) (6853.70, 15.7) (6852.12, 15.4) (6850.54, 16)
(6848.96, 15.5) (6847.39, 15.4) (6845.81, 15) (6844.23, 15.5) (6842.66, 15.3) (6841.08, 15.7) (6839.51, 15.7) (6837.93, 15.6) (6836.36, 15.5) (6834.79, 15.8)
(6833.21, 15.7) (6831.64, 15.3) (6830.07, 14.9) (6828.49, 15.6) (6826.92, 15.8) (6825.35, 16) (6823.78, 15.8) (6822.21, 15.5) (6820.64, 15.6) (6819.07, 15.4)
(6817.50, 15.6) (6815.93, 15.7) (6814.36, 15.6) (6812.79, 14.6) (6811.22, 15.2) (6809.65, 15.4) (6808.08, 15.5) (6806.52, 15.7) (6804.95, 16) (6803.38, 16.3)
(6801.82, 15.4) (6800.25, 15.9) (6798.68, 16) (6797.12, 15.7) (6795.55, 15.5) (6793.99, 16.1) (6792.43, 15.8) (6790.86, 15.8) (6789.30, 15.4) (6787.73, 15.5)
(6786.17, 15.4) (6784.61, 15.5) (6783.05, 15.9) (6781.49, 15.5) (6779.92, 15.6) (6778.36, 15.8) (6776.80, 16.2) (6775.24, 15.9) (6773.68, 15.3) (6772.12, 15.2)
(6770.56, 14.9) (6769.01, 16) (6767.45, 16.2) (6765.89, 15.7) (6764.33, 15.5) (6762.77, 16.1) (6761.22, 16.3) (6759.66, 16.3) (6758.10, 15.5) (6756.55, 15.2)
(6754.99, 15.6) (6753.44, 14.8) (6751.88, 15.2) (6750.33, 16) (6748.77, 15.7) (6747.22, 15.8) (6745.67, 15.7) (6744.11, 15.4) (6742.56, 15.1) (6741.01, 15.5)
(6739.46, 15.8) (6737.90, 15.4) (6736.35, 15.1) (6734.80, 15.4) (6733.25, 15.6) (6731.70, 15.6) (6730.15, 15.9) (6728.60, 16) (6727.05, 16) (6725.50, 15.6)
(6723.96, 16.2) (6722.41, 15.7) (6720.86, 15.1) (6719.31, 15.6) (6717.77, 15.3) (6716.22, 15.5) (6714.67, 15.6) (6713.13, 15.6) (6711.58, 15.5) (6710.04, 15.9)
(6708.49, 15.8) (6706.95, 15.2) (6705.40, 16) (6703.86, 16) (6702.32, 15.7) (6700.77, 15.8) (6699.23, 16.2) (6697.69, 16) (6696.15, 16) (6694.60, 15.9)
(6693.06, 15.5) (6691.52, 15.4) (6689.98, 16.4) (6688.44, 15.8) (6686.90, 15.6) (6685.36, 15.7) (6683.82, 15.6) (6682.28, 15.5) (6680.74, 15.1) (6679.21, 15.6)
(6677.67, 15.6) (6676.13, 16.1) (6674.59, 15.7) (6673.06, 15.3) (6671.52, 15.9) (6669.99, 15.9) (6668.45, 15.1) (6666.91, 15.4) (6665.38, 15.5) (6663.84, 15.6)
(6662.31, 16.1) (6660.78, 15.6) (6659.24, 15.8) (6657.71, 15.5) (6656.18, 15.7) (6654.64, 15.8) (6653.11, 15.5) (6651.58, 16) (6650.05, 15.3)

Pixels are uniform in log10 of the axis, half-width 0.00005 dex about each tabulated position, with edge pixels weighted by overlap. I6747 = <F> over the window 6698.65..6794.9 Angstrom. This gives 15.7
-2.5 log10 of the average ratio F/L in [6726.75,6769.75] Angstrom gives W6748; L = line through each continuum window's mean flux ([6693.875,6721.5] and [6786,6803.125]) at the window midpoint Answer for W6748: 0.00 mag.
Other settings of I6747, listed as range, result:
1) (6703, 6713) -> 15.7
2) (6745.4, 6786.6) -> 15.7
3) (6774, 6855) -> 15.6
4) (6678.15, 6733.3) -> 15.7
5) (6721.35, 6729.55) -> 15.9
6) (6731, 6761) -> 15.5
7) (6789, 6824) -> 15.6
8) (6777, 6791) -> 15.6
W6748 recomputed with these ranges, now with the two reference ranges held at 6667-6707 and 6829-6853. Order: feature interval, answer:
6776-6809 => -0.012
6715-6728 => 0.002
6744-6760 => 0.005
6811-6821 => 0.010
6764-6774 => 0.002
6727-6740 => 0.002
